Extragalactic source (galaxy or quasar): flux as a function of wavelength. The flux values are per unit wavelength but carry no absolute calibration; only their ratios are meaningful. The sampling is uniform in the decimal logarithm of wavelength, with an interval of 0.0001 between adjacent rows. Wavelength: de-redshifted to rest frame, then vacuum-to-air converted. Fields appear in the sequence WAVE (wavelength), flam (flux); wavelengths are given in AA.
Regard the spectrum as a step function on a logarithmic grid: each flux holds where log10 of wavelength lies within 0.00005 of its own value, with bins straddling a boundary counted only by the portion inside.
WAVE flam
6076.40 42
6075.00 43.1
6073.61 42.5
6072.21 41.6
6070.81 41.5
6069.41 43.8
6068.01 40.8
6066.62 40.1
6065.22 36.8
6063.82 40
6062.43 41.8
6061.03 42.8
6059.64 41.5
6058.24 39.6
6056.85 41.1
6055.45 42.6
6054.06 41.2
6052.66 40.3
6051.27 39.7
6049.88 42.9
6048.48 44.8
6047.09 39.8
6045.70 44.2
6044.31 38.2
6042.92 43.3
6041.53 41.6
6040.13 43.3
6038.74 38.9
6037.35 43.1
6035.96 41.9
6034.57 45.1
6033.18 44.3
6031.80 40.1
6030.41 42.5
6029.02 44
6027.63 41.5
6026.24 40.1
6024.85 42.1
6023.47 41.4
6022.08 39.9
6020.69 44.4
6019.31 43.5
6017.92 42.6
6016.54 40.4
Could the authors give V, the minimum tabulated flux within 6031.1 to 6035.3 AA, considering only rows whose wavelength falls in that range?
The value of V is 40.1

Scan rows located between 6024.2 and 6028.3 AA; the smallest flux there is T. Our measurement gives 40.1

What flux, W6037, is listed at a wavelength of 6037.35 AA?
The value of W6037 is 43.1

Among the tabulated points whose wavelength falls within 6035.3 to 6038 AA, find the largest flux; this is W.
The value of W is 43.1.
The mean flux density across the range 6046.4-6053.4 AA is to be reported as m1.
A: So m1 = 41.5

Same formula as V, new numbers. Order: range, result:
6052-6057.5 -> 40.3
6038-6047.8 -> 38.2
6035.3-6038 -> 41.9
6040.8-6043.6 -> 41.6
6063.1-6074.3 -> 36.8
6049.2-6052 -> 39.7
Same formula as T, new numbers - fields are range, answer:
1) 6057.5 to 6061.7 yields 39.6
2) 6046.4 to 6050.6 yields 39.8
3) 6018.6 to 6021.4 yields 43.5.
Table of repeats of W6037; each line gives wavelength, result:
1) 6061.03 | 42.8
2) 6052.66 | 40.3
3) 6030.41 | 42.5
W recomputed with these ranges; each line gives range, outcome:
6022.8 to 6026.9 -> 42.1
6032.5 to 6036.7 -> 45.1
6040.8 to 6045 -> 43.3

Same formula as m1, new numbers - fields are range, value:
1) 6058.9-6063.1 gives 42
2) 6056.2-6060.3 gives 40.7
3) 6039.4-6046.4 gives 42.1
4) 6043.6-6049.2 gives 41.8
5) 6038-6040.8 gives 41.1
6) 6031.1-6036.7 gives 42.9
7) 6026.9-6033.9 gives 42.5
